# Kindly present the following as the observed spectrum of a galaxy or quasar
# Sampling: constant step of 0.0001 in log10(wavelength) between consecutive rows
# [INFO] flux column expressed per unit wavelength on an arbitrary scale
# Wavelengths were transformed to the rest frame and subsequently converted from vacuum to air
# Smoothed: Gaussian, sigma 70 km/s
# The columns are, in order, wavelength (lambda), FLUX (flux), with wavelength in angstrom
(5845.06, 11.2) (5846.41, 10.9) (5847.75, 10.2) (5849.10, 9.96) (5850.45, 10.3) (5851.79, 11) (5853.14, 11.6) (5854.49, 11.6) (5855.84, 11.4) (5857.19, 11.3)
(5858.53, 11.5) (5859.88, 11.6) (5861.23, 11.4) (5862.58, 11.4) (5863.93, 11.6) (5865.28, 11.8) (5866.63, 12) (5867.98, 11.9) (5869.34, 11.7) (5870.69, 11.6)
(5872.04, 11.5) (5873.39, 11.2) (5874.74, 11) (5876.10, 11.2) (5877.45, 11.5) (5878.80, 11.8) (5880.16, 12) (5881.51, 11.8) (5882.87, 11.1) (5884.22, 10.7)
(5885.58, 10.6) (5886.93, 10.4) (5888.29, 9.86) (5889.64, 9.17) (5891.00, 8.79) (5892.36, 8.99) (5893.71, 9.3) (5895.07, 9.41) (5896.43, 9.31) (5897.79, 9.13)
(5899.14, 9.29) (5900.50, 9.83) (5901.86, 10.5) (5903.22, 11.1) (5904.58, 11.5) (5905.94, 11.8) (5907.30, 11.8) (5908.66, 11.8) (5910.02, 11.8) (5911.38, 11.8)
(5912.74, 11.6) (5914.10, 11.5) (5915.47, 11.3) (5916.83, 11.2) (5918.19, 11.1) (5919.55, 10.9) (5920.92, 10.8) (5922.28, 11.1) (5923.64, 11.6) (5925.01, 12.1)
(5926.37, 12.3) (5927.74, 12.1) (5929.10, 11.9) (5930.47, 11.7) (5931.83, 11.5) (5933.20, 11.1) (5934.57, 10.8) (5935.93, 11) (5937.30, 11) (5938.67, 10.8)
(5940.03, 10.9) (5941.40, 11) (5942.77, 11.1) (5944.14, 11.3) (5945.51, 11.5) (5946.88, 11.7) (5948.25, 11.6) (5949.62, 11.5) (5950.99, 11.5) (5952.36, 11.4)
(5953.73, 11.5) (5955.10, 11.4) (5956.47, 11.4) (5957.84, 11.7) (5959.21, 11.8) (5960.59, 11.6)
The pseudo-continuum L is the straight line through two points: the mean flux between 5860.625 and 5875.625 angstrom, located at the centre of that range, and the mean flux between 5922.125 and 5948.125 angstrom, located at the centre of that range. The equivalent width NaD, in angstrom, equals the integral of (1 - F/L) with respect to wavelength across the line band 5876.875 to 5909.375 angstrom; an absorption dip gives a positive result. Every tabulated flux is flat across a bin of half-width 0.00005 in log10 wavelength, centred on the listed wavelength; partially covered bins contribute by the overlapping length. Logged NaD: 2.9 angstrom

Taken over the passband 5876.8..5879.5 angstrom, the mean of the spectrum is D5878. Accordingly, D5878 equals 11.6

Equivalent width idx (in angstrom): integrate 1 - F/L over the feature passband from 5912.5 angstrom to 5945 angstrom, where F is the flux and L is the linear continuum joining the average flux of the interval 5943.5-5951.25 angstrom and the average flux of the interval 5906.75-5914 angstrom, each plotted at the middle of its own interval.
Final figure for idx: 0.9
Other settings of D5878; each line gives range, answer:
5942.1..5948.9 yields 11.4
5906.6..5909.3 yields 11.8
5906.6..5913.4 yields 11.8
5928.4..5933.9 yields 11.5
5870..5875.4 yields 11.3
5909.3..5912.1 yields 11.8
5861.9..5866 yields 11.6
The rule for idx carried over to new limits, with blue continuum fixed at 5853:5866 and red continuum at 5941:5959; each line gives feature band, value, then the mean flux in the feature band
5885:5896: 1.86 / 9.55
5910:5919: 0.03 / 11.4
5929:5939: 0.23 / 11.2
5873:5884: 0.08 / 11.4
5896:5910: 0.97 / 10.7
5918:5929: -0.07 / 11.5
